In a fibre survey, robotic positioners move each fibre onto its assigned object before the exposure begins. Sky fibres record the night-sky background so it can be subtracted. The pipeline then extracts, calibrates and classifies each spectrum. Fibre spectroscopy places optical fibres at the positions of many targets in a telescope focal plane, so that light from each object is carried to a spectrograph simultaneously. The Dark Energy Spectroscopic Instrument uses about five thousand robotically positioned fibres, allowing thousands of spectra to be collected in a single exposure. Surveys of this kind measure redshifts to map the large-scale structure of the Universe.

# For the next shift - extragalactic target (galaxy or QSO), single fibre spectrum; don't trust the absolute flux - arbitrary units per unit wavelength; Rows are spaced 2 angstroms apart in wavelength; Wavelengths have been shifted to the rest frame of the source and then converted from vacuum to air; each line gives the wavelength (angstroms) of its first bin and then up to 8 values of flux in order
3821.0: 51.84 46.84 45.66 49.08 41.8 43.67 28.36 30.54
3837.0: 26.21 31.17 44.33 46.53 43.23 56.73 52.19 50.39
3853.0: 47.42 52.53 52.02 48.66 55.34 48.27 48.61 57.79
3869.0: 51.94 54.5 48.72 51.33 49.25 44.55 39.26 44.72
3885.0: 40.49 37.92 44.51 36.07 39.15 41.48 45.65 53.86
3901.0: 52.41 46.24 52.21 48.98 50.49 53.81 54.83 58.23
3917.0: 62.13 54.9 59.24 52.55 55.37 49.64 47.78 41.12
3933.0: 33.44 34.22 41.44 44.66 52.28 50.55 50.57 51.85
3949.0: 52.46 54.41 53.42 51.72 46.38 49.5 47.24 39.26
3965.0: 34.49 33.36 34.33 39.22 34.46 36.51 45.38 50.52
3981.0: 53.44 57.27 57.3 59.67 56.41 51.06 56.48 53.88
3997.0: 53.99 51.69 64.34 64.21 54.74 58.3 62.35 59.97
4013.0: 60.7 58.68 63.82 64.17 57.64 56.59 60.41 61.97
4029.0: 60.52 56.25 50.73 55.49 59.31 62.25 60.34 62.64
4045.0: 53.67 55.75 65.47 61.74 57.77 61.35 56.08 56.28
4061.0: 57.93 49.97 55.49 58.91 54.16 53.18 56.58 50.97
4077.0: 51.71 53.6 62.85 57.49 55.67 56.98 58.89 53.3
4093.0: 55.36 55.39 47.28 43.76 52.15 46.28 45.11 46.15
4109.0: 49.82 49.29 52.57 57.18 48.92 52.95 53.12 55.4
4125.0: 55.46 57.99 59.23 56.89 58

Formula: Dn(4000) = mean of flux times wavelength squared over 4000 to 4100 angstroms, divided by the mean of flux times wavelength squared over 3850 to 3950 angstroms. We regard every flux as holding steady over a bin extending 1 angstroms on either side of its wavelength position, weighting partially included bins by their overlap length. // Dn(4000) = 1.27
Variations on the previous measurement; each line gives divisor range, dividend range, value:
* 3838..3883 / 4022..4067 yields 1.31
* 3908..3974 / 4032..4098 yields 1.27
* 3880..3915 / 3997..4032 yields 1.36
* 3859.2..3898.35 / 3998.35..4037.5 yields 1.37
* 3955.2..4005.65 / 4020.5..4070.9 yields 1.22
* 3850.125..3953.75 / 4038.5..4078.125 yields 1.26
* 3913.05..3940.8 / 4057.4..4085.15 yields 1.21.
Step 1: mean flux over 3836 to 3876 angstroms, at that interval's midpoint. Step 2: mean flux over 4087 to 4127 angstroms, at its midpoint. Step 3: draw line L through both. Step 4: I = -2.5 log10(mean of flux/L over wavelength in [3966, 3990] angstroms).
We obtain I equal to 0.08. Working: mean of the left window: 48.4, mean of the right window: 51.8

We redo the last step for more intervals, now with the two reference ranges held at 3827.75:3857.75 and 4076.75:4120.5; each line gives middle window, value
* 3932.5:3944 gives 0.08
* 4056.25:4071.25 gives -0.09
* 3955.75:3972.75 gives 0.18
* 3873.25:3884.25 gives -0.04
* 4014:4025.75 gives -0.21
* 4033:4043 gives -0.17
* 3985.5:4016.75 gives -0.18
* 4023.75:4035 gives -0.16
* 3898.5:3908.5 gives -0.12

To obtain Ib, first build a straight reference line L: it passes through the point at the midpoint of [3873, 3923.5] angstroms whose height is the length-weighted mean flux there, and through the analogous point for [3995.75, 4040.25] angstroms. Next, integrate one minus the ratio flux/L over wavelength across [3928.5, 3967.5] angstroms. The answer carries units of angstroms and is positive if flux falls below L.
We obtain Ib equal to 5.33 angstroms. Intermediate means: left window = 48.5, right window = 59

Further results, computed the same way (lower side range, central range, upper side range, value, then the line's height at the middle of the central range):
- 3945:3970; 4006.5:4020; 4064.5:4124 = -3.4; 48.8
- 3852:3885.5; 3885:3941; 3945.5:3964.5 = 1.6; 49.2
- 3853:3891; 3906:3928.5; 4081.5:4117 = -2.6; 48.8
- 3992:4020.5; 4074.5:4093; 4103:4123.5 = -1.0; 53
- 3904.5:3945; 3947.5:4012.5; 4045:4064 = 3.3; 53.3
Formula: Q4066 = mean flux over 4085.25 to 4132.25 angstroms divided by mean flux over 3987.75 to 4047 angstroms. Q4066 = 0.9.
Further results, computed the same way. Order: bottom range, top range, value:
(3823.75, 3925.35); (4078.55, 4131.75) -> 1.12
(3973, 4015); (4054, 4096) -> 1.02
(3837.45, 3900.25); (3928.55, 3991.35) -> 0.99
